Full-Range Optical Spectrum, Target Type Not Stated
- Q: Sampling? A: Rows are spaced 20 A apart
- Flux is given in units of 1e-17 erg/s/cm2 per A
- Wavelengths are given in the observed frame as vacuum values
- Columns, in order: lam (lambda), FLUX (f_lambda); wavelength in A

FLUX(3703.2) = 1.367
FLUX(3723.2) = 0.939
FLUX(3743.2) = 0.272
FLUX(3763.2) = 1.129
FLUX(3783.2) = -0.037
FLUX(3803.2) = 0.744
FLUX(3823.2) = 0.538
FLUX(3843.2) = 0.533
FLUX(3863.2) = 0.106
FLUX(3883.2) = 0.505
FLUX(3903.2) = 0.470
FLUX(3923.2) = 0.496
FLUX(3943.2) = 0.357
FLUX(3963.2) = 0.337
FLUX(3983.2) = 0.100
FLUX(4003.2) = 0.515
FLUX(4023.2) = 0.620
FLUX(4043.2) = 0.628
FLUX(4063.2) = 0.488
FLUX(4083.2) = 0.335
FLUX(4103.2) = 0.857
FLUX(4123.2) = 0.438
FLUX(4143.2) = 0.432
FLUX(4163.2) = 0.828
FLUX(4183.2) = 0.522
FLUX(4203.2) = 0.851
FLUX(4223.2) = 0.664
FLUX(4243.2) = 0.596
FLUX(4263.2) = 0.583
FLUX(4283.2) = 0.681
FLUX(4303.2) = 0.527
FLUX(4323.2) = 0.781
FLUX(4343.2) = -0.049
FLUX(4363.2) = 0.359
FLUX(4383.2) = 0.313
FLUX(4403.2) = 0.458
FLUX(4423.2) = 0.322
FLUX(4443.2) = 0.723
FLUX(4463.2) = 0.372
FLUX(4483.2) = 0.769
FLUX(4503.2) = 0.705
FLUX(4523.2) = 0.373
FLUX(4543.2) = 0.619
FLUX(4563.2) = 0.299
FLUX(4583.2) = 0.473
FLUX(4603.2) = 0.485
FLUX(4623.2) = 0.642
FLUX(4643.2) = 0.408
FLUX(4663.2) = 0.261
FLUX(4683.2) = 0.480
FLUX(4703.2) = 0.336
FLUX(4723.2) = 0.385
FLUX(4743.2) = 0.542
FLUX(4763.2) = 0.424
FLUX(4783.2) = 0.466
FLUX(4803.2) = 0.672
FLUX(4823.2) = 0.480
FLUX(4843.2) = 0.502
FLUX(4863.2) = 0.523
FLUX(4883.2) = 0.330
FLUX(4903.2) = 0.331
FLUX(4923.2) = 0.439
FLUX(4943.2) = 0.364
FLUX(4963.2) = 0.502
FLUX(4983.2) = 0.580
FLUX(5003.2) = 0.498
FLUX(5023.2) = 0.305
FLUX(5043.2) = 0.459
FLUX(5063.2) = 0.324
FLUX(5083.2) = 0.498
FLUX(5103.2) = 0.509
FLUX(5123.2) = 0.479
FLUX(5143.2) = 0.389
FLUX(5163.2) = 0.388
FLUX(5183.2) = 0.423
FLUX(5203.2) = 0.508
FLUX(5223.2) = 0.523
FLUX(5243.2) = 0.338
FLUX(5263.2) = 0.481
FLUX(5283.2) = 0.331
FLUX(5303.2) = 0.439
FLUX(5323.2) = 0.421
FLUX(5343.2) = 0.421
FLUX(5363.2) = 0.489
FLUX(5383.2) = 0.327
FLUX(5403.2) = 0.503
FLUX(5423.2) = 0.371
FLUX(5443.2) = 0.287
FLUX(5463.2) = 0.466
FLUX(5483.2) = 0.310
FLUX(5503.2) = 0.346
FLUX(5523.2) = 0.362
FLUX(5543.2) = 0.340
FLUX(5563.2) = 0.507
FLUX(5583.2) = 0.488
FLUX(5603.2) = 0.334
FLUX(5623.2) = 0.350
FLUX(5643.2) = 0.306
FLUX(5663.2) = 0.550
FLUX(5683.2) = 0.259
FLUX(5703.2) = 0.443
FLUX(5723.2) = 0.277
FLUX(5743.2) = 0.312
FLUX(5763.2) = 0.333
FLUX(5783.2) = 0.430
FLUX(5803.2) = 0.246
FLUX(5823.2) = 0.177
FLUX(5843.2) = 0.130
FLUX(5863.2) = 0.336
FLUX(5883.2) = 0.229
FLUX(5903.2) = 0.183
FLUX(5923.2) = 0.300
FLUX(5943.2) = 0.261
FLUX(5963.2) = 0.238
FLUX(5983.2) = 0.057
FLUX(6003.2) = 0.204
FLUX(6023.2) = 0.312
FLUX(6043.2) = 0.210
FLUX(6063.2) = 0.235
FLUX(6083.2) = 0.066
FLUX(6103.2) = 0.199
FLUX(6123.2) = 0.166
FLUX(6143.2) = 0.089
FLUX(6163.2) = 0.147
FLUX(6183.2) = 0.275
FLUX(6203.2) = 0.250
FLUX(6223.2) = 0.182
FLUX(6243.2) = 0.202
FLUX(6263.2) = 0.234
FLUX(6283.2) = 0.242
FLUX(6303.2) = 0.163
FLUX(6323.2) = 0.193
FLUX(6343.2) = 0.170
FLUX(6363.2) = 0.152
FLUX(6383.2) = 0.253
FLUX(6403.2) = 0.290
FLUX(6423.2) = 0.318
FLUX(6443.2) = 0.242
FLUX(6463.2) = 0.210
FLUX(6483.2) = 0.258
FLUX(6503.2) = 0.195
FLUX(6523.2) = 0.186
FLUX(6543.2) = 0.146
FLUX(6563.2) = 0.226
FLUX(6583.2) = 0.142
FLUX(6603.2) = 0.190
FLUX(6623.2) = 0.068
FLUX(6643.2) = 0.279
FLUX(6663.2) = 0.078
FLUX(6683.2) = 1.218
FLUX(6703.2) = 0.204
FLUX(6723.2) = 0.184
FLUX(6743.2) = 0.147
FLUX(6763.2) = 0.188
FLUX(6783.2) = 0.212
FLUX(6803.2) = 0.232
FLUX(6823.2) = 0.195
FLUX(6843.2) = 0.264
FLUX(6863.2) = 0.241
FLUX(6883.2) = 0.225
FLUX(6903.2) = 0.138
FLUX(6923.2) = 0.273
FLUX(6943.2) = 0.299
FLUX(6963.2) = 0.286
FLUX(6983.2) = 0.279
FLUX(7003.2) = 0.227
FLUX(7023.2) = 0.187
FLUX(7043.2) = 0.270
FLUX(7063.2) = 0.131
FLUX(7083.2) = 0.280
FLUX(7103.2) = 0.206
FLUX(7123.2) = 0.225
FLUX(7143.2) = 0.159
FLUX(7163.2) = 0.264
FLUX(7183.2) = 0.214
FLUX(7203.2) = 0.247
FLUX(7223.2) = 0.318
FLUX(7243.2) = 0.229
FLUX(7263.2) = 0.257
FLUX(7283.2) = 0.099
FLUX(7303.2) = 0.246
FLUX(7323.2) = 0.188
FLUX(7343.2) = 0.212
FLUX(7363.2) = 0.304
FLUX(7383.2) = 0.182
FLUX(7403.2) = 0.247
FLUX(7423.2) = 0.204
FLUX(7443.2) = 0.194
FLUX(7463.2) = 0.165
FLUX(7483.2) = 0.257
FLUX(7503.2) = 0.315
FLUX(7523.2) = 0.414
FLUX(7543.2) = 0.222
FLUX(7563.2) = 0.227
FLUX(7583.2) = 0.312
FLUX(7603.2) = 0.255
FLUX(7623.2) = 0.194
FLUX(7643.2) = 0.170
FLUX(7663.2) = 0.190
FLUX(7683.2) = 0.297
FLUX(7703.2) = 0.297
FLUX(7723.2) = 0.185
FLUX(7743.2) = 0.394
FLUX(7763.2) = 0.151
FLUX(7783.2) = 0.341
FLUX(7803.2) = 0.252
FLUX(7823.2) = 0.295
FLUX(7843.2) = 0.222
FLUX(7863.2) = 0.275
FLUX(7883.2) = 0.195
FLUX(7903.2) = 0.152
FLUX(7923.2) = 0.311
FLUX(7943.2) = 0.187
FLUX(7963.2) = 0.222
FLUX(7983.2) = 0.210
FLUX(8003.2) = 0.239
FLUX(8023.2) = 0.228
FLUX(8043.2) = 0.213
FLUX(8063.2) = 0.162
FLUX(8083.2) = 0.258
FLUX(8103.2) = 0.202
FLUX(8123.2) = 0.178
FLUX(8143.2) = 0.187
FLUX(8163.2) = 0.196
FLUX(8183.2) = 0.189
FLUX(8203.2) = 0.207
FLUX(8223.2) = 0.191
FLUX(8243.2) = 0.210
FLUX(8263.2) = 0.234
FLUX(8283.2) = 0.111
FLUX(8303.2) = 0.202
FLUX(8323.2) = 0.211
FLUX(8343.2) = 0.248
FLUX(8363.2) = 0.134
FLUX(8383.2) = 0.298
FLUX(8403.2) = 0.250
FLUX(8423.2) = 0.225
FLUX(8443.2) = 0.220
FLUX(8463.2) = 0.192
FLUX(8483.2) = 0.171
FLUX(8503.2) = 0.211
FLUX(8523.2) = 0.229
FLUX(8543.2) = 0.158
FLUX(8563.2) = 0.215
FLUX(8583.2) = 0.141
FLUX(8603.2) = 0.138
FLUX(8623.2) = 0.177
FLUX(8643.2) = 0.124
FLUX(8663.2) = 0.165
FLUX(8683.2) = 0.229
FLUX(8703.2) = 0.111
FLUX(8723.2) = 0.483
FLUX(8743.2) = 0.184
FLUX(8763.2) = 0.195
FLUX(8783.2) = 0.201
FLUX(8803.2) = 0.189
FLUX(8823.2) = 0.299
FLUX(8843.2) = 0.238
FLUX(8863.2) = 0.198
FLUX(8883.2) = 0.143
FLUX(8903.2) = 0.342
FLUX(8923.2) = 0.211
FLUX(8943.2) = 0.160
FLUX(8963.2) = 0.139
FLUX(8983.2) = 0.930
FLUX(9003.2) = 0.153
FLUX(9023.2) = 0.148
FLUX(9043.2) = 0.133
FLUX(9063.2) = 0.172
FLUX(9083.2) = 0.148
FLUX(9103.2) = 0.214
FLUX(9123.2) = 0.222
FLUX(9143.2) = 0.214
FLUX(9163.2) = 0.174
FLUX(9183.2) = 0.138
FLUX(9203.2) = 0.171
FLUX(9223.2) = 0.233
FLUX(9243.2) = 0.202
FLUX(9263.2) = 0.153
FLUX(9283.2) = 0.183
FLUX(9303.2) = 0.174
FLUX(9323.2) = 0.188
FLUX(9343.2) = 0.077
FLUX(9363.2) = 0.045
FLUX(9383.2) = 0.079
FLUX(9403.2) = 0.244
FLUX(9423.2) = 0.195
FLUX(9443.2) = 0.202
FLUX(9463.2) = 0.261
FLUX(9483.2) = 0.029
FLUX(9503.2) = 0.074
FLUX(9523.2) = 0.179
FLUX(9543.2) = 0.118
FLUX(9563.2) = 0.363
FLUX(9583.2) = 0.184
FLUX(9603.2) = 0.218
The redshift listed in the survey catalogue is 0.794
